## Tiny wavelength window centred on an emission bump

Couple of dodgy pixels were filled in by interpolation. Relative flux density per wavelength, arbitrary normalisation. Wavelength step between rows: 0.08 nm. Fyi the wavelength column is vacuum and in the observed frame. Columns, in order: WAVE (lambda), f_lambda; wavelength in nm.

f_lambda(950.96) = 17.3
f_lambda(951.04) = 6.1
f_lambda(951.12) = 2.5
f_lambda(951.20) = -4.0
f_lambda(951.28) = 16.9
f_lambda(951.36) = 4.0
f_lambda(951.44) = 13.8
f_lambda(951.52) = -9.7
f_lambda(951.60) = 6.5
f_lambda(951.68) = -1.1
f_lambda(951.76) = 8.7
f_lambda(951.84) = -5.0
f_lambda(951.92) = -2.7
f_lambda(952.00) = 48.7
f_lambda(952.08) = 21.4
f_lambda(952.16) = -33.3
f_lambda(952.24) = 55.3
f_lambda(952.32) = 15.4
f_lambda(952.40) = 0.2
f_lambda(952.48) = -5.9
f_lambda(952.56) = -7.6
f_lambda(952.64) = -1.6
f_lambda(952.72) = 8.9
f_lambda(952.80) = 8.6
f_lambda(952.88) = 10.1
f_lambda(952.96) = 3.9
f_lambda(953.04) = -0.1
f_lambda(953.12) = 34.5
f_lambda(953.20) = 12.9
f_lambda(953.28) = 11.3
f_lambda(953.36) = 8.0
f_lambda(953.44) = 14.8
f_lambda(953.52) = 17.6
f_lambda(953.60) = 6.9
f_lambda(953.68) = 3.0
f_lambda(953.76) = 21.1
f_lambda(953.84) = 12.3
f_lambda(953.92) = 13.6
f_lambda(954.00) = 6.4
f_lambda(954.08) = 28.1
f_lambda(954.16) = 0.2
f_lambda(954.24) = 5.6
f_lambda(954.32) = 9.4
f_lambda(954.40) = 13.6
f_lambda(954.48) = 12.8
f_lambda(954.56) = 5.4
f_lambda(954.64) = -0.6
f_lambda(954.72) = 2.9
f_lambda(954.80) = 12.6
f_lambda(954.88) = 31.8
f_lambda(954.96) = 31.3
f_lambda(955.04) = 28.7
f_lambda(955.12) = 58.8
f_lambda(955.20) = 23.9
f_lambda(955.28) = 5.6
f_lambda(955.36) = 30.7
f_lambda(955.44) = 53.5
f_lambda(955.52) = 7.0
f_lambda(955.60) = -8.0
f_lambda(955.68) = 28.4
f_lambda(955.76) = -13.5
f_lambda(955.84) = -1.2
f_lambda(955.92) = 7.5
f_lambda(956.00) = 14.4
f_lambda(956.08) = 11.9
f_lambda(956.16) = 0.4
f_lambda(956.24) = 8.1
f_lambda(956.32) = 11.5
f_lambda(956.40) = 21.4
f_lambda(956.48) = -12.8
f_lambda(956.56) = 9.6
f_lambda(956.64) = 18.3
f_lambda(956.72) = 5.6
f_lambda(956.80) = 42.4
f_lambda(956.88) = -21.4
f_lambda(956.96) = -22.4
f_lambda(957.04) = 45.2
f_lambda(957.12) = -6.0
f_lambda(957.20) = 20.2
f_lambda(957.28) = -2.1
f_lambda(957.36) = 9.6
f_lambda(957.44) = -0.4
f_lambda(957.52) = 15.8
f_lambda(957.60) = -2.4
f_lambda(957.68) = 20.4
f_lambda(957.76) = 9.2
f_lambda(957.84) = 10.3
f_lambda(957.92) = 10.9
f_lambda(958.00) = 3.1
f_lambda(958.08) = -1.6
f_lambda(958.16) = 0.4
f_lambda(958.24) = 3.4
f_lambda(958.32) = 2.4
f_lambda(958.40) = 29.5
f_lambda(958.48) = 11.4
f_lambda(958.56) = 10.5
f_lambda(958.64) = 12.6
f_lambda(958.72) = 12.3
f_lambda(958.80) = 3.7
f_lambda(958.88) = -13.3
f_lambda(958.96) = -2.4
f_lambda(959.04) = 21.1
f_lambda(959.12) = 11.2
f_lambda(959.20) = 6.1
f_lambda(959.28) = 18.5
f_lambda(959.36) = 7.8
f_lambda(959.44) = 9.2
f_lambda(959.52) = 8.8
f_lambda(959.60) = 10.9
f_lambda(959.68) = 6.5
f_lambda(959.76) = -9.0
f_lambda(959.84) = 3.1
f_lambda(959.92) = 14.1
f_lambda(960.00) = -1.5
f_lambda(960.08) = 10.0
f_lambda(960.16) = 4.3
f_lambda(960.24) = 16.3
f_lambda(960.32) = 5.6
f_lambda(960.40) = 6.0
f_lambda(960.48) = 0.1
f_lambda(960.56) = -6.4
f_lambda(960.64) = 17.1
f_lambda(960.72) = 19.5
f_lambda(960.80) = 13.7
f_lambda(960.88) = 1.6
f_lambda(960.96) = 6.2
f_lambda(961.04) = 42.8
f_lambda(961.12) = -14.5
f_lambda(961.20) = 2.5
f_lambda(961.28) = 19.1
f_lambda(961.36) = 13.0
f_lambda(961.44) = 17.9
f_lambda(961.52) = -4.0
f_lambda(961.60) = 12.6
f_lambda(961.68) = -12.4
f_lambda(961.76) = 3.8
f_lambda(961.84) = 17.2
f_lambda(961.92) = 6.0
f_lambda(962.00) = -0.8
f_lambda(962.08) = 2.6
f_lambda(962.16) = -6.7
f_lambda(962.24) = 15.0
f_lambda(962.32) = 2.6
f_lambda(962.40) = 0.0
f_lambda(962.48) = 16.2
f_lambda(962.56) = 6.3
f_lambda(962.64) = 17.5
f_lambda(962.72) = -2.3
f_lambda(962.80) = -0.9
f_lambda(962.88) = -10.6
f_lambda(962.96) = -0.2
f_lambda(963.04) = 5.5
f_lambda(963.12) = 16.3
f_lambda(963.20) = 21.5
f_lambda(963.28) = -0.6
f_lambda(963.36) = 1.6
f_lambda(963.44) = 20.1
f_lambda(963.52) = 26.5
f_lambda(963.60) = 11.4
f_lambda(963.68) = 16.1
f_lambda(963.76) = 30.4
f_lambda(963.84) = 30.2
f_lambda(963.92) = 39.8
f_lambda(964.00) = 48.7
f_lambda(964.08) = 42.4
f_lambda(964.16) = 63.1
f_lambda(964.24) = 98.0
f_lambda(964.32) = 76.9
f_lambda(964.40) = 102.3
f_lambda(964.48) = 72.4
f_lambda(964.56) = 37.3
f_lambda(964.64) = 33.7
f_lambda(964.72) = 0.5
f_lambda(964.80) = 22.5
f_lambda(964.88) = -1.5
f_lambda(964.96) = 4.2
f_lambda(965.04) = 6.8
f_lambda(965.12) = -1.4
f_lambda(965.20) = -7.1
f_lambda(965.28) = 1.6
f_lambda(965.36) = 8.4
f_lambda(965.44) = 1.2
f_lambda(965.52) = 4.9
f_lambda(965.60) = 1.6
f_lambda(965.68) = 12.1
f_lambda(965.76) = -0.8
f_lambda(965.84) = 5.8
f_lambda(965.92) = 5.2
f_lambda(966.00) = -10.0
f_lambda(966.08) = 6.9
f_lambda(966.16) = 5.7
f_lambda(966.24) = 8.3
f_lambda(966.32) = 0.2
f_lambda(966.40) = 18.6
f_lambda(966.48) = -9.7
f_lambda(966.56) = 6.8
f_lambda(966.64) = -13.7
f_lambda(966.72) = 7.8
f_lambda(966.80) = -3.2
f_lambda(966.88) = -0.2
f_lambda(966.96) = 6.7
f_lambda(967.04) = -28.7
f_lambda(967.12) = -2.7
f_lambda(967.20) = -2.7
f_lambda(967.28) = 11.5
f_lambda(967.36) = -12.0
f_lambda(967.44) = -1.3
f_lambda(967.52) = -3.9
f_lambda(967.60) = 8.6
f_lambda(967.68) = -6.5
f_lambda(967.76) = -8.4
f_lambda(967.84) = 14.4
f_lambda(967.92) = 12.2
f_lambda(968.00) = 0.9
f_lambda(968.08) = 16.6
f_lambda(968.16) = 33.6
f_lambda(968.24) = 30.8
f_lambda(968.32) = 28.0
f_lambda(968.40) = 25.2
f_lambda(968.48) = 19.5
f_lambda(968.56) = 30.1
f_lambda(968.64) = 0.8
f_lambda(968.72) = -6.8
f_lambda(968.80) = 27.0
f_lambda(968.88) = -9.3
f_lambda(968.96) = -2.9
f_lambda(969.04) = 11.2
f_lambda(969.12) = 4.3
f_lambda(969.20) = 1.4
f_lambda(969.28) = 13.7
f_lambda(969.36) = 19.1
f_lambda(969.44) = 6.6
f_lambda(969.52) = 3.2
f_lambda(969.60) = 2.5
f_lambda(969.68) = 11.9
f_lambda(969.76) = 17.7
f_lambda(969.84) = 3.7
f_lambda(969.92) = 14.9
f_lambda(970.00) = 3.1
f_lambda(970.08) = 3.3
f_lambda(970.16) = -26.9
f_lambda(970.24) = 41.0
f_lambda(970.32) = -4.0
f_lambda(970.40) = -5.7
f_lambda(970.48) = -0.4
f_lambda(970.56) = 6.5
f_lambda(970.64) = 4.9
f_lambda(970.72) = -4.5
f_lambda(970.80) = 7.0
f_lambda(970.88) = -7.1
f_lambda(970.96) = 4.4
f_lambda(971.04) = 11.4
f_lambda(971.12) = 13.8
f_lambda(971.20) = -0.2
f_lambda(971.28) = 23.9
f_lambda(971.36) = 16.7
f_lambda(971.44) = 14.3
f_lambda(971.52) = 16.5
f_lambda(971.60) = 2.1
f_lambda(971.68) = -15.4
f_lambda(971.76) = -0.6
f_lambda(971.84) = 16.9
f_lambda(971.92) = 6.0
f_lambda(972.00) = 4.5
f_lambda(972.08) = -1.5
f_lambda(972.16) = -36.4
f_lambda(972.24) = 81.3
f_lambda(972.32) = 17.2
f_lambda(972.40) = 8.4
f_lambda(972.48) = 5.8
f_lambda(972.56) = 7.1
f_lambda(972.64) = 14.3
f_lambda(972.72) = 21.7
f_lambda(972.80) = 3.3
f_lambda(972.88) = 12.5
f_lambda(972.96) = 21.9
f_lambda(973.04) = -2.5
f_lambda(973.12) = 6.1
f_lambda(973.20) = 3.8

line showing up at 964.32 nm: [O III]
